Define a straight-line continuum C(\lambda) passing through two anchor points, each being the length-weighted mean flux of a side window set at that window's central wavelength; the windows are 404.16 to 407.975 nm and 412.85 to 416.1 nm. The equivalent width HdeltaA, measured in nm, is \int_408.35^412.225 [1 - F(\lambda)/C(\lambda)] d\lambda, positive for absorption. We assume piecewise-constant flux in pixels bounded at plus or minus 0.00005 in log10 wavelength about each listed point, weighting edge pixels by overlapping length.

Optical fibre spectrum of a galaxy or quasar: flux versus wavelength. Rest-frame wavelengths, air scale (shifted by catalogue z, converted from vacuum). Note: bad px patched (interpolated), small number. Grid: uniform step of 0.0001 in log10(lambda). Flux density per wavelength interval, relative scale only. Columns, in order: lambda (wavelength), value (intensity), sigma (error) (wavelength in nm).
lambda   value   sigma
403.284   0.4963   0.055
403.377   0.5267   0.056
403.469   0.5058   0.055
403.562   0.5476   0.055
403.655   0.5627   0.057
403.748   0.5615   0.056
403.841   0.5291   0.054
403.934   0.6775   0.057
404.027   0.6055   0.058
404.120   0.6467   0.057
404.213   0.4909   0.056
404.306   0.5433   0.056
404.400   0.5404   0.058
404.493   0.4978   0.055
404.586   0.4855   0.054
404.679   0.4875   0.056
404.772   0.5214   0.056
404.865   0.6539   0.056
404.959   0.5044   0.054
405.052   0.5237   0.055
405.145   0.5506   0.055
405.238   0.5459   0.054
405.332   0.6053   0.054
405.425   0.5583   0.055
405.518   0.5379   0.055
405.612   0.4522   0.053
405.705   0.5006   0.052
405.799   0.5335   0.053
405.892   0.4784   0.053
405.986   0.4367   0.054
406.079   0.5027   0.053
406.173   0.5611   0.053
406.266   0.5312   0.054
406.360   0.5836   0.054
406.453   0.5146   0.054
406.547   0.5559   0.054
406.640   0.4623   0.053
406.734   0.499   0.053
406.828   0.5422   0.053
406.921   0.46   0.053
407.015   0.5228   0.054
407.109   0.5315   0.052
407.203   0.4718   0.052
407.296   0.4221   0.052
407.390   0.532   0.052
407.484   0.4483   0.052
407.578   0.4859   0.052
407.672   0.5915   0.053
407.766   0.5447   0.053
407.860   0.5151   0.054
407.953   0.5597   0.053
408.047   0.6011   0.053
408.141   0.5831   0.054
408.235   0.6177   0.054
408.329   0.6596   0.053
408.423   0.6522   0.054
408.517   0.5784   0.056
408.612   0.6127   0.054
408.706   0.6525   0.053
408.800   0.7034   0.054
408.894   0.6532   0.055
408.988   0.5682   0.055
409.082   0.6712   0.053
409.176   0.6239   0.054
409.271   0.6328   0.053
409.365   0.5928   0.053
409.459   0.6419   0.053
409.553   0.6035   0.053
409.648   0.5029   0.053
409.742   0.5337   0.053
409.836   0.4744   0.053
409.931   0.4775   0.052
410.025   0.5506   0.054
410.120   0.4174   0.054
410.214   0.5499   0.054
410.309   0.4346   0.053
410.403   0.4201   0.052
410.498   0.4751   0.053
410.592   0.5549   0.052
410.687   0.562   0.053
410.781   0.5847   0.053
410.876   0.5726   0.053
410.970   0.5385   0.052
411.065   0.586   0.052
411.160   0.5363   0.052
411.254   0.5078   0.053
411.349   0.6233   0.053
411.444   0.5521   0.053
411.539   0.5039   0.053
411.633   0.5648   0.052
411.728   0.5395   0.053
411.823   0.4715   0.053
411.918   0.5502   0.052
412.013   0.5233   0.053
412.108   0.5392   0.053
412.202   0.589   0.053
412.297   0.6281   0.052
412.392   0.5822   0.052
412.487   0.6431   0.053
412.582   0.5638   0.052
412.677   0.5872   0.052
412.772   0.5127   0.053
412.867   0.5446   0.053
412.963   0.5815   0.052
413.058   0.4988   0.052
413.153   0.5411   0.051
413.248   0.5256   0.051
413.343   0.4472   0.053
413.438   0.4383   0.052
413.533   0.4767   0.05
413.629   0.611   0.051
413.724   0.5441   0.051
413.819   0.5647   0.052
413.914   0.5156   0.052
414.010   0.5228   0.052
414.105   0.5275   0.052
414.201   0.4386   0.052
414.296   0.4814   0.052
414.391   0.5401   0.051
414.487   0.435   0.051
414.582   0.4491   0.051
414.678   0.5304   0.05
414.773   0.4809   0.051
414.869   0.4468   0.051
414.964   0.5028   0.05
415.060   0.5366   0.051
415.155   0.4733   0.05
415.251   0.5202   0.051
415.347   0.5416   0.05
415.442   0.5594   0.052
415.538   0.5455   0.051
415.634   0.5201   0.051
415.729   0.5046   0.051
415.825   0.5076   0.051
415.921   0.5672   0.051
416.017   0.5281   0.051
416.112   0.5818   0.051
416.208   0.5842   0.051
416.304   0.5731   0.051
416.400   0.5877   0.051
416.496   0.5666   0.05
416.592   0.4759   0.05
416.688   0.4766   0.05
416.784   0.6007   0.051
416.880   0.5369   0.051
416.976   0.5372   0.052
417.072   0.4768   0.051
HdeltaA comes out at -0.32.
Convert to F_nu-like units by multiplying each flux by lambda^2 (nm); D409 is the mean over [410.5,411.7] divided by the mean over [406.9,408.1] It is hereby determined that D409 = 1.1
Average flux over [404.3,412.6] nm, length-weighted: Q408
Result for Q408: 0.546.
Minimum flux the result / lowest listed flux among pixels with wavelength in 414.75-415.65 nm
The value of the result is 0.4468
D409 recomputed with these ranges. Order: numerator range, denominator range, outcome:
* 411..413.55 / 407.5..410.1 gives 0.95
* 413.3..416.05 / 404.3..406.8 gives 1.01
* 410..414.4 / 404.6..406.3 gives 1.05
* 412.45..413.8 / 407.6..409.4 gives 0.90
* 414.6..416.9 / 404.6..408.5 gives 1.04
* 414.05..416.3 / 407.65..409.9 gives 0.89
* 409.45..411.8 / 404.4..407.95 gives 1.04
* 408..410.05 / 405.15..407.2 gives 1.17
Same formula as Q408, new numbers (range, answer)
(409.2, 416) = 0.53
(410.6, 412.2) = 0.549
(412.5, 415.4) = 0.514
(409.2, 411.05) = 0.535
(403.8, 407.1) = 0.533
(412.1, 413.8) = 0.548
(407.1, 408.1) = 0.519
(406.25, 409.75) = 0.565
